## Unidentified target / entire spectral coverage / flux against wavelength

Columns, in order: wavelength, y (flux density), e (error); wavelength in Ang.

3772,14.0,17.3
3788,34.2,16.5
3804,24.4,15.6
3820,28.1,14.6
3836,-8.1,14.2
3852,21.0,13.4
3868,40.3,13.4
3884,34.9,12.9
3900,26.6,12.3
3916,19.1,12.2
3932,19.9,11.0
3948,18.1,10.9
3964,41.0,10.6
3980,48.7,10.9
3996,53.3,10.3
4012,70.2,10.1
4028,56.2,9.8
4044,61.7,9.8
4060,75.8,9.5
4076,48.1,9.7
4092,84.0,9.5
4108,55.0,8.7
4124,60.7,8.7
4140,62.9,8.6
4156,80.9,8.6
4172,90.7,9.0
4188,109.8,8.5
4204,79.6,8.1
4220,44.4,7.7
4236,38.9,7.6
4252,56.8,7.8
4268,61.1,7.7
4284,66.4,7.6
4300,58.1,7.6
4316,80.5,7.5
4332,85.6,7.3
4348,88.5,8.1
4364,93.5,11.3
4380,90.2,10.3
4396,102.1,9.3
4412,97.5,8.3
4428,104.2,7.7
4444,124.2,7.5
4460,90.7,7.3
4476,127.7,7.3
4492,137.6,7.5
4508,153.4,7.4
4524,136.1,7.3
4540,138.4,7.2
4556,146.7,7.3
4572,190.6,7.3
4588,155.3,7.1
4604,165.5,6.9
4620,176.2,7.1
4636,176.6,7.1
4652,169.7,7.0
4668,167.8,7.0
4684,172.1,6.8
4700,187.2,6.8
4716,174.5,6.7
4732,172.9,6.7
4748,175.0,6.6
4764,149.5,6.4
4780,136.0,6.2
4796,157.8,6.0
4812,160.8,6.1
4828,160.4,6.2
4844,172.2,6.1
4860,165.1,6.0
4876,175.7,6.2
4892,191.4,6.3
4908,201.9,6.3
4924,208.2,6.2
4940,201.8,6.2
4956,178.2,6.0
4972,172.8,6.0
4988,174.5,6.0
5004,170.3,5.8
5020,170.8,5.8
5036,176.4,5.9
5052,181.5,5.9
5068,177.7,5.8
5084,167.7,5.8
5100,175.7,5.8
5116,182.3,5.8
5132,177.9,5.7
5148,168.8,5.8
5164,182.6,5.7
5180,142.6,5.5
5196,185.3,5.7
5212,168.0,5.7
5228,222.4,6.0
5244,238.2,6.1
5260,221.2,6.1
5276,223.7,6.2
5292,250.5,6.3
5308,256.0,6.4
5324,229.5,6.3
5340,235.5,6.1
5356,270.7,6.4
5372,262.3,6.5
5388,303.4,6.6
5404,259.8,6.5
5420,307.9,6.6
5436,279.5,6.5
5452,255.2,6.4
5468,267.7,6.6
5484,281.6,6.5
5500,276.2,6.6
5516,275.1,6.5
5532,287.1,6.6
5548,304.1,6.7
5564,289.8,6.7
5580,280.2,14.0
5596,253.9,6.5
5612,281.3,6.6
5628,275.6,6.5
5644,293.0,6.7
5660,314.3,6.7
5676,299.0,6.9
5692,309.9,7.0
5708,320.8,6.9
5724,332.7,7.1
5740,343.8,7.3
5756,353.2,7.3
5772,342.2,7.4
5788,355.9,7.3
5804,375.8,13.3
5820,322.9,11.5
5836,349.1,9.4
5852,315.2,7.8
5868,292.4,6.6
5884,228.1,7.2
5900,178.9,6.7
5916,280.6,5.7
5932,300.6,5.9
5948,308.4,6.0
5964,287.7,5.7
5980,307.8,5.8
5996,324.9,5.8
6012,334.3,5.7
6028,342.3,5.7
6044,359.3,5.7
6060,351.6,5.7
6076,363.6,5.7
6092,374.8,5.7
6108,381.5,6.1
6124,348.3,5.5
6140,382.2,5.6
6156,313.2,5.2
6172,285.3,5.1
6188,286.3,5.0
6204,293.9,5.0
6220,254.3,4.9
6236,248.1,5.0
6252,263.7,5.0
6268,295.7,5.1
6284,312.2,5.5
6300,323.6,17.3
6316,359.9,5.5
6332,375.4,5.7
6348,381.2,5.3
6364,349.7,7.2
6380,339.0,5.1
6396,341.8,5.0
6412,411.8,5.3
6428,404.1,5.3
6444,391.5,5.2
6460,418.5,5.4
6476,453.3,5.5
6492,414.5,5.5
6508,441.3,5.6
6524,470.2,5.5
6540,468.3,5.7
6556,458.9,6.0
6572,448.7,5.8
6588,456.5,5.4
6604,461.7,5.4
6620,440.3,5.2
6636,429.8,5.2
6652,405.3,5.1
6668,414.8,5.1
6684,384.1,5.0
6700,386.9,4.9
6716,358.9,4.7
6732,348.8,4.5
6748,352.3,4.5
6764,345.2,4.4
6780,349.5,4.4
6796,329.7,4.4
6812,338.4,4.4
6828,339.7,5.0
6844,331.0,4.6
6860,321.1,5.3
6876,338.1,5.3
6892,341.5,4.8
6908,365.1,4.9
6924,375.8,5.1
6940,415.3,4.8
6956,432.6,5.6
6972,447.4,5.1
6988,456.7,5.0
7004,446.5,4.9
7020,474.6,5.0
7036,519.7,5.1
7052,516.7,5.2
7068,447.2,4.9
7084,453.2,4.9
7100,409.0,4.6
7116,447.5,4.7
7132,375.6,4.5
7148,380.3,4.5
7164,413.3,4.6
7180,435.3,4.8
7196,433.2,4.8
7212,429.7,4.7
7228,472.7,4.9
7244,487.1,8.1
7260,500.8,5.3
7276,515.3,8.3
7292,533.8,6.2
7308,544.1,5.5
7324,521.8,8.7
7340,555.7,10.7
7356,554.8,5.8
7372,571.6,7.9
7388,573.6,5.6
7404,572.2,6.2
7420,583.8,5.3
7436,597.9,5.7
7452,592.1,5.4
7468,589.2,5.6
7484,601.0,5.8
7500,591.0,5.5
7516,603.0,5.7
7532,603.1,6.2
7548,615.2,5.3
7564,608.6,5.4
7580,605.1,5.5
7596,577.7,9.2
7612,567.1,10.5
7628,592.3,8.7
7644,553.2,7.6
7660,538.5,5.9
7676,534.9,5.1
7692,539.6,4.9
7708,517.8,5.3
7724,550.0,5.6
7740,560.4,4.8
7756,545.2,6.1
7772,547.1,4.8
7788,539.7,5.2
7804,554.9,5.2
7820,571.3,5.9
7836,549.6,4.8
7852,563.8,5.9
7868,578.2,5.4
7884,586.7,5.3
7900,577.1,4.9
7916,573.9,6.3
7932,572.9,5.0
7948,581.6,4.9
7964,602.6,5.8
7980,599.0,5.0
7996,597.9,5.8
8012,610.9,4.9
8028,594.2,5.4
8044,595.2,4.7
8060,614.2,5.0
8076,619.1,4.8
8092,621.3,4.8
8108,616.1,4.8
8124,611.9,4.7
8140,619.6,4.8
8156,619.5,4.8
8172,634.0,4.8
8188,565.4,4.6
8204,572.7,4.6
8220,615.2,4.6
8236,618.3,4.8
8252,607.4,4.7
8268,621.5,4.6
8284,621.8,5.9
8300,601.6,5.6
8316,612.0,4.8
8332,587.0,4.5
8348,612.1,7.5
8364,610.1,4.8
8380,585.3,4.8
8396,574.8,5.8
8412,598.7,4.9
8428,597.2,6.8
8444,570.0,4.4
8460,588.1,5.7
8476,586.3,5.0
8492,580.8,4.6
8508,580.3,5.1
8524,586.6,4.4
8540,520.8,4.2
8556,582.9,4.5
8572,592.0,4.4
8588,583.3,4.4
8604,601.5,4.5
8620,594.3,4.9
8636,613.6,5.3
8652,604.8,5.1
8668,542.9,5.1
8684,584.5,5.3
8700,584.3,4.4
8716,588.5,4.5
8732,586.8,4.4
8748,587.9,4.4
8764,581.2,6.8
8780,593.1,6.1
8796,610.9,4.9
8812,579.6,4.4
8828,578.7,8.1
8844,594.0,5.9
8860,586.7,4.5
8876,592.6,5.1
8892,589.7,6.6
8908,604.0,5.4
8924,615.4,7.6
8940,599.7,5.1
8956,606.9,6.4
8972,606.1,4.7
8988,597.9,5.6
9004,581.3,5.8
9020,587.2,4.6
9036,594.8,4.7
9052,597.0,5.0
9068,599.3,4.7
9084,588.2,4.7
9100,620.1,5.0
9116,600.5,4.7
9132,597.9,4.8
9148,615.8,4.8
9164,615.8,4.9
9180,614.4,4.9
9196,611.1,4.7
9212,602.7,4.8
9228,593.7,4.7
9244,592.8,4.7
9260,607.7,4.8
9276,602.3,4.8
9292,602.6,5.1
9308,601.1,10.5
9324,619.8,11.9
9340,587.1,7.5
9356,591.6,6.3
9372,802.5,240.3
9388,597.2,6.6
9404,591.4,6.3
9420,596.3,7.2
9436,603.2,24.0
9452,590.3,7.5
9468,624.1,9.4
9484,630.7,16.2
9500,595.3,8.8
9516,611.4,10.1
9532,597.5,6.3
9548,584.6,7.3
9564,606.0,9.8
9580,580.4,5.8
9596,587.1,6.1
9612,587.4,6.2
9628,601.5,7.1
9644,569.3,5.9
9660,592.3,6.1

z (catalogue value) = 0.00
